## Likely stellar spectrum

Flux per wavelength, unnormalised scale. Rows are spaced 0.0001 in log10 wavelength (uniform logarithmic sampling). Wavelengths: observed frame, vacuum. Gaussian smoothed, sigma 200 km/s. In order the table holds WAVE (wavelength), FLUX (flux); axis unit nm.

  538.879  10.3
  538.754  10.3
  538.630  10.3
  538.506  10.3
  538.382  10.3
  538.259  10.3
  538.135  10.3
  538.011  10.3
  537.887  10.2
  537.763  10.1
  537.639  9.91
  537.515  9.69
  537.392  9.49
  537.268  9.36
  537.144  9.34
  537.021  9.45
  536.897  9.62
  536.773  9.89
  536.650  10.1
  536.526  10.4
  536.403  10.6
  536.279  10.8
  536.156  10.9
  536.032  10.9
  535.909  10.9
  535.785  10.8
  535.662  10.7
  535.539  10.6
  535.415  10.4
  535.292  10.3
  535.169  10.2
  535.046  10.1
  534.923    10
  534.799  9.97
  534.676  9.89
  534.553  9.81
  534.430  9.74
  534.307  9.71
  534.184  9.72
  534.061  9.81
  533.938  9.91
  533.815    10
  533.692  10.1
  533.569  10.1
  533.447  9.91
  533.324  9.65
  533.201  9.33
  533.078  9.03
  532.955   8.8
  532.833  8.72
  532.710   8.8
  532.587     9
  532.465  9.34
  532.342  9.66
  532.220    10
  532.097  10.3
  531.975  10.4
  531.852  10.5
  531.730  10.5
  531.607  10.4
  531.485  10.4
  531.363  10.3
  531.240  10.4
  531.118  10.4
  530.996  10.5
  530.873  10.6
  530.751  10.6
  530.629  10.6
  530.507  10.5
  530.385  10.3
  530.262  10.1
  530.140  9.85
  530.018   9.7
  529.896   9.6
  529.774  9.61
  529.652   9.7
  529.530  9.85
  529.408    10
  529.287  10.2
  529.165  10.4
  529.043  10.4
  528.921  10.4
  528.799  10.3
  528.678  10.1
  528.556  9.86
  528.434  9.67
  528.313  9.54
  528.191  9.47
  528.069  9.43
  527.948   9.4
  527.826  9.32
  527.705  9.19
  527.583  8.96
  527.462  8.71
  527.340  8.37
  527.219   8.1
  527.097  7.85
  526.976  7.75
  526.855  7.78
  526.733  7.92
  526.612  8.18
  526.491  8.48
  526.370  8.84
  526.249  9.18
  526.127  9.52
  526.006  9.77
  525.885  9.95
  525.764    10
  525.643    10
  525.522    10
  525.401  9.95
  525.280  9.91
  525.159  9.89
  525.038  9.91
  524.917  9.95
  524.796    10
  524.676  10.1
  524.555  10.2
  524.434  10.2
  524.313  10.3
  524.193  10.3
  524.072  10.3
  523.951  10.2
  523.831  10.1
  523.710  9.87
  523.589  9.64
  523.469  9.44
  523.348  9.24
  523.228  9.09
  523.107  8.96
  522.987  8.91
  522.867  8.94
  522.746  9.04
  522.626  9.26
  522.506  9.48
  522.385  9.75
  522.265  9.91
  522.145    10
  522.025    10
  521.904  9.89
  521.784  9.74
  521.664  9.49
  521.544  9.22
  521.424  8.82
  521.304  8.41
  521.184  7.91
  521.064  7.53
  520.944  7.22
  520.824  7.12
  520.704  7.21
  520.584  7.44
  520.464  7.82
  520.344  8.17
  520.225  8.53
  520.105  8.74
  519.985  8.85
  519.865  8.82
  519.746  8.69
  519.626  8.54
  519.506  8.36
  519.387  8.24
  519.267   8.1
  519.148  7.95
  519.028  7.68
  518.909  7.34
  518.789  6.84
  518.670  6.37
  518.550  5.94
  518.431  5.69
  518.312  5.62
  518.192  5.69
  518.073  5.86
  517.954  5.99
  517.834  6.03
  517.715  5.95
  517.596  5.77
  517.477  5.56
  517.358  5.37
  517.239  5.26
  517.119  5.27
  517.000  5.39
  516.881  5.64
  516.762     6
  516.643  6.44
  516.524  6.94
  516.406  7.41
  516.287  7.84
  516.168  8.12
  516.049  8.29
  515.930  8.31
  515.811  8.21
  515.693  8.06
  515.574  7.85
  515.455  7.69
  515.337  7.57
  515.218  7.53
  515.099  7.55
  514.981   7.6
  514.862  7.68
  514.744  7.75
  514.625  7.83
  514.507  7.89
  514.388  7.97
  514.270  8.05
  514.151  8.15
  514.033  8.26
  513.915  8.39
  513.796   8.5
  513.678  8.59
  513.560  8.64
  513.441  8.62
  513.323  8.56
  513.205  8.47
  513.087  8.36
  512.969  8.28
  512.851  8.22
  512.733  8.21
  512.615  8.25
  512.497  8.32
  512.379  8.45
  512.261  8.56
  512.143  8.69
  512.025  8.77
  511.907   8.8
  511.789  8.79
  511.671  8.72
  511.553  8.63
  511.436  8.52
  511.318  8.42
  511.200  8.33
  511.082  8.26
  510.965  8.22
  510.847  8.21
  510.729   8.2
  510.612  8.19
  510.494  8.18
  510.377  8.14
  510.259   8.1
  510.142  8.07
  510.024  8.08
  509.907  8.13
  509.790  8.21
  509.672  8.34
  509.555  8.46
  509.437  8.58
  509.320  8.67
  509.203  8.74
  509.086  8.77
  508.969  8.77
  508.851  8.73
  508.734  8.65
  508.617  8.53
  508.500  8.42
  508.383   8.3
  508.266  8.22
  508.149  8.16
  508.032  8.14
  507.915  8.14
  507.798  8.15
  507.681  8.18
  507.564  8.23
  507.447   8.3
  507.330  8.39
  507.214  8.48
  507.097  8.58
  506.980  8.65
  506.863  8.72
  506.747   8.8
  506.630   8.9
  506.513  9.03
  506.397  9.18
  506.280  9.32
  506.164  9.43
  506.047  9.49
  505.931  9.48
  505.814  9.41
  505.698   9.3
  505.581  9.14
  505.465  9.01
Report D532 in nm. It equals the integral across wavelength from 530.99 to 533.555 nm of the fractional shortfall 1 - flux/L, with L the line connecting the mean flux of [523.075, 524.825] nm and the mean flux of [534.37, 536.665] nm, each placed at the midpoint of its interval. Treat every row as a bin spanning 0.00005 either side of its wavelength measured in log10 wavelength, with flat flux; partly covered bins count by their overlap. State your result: 0.11 nm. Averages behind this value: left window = 9.88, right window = 10.4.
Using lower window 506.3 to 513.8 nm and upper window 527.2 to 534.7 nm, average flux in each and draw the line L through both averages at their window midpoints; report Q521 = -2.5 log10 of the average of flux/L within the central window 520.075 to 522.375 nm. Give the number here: 0.070 mag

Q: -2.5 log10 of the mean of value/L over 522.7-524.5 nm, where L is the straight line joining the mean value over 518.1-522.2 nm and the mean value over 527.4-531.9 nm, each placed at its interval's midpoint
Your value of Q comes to -0.11 mag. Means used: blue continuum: 7.98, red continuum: 9.99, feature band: 9.64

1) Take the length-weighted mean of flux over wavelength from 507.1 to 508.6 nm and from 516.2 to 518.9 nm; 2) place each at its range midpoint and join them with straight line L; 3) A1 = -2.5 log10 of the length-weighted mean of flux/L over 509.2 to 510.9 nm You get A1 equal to -0.07 mag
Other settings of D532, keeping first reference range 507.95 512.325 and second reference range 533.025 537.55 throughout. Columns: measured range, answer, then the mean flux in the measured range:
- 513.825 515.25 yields 0.13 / 7.91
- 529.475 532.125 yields -0.13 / 10.2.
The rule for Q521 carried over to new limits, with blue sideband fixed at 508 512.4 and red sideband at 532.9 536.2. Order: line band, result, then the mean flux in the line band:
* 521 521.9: 0.05 mag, 8.8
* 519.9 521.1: 0.16 mag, 7.89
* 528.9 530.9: -0.04 mag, 10.1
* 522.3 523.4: 0.01 mag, 9.21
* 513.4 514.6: 0.05 mag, 8.28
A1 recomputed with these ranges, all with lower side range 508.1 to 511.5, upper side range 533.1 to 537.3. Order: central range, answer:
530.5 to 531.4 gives -0.074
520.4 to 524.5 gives 0.010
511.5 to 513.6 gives 0.005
